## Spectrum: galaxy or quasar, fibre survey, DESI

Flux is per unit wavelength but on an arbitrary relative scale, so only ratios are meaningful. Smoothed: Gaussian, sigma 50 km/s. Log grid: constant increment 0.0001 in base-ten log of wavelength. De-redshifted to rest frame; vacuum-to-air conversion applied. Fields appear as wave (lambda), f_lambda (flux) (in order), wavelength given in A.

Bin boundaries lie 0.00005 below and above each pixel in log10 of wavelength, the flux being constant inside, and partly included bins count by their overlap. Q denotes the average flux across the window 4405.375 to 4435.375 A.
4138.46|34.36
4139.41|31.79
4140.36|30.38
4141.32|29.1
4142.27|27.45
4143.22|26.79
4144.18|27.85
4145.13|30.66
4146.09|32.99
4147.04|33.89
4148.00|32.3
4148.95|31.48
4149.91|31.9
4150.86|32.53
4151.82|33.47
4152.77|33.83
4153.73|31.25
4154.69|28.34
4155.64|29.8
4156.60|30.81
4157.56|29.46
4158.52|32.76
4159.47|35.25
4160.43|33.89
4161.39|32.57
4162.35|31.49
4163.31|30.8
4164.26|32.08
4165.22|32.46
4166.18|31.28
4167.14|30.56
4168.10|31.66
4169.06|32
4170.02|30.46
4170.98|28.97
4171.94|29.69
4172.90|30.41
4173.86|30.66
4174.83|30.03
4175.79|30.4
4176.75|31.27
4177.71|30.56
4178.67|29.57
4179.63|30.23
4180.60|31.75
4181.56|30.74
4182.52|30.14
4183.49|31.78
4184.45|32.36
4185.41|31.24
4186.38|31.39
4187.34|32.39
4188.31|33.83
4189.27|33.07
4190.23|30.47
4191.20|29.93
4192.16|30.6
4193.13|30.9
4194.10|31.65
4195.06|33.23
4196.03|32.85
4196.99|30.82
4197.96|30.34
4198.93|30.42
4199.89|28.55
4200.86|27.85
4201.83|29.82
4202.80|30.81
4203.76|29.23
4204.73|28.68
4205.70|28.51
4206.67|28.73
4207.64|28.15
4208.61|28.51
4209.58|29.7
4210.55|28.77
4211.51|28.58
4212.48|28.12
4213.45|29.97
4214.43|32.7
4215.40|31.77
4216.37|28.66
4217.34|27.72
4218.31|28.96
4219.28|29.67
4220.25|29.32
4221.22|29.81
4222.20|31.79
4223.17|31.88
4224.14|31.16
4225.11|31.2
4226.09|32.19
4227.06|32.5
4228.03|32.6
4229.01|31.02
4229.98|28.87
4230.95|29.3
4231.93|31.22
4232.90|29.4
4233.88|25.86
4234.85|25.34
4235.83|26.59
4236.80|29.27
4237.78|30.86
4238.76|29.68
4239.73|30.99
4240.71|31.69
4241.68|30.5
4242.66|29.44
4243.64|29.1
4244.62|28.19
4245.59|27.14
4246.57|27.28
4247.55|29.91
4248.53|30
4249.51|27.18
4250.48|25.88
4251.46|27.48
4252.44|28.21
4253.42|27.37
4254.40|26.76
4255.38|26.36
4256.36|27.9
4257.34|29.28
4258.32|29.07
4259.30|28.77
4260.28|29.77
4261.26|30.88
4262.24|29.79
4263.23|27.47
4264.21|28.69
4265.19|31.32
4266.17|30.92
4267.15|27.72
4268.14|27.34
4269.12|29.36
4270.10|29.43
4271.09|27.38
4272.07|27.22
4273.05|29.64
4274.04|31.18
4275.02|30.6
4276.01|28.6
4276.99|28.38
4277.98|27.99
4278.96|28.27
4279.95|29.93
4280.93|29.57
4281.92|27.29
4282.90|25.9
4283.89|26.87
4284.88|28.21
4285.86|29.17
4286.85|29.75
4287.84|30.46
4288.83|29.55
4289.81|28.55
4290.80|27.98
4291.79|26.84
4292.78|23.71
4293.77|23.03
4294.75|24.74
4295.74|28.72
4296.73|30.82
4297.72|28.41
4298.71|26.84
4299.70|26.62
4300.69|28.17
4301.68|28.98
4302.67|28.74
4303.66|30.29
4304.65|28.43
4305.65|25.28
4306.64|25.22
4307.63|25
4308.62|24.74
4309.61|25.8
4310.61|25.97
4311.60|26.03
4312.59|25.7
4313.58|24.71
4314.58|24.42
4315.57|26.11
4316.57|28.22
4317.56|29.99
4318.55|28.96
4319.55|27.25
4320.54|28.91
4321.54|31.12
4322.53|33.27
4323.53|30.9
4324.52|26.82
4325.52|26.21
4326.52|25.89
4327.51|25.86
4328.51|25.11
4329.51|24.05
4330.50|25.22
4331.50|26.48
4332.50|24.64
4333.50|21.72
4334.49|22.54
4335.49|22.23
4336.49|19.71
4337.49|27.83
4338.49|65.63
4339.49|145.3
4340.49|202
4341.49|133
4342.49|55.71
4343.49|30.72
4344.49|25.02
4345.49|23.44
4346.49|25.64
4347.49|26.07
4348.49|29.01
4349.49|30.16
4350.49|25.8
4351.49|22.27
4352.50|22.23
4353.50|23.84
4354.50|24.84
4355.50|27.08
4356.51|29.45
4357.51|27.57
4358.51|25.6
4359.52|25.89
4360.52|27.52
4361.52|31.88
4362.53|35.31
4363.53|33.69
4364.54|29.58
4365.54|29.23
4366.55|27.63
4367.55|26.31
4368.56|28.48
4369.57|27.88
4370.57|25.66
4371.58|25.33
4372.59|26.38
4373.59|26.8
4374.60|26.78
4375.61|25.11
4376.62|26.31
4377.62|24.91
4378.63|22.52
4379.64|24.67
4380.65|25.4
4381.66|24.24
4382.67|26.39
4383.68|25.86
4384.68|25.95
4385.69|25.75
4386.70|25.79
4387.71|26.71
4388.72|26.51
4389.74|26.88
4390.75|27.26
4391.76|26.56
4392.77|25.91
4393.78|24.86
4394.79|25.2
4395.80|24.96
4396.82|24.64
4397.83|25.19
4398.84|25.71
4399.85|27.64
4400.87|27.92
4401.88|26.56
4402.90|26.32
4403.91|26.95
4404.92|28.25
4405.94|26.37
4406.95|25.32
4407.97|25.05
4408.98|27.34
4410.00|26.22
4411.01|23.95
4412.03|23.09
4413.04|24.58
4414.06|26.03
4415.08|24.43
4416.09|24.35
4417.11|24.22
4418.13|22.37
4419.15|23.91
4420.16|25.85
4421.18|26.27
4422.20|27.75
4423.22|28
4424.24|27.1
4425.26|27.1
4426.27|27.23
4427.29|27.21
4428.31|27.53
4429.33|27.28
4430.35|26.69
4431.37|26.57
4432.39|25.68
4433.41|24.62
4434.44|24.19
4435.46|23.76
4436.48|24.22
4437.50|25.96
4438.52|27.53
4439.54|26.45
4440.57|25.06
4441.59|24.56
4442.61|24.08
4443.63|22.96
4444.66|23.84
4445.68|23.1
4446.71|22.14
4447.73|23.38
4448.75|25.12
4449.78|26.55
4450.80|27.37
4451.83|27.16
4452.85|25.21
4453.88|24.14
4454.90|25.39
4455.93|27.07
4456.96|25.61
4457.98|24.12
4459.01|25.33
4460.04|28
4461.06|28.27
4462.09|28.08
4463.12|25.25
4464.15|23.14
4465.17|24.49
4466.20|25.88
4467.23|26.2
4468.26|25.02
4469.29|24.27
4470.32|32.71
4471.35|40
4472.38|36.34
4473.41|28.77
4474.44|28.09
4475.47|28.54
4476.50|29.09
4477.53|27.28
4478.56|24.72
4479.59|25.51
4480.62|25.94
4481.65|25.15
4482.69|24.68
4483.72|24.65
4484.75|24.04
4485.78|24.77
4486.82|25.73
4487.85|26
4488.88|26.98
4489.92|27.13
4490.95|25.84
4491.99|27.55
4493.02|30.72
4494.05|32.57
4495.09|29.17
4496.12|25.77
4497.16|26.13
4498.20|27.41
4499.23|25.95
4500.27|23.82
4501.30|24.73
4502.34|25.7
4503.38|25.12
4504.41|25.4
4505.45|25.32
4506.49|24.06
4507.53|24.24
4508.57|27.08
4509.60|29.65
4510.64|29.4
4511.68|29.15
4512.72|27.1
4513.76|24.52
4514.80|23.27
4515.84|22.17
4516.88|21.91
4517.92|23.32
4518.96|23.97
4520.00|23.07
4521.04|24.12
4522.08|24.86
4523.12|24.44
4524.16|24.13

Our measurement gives 25.7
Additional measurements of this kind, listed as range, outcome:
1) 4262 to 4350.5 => 32.6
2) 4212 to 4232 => 30.5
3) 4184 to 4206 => 30.8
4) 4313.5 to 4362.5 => 36.1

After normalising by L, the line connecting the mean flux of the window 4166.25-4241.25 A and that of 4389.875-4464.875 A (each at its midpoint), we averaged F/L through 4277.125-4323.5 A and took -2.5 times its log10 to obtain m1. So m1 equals 0.02 mag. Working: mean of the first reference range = 30.3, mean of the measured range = 27.7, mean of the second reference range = 25.7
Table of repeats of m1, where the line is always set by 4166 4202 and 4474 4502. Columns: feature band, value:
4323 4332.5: 0.10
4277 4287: 0.05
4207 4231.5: 0.01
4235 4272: 0.04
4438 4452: 0.10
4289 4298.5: 0.09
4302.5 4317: 0.11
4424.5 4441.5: 0.05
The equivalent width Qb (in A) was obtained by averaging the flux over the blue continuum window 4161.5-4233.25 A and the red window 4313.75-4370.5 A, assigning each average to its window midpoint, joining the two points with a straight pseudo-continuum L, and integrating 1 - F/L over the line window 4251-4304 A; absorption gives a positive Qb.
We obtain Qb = 7.57 A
